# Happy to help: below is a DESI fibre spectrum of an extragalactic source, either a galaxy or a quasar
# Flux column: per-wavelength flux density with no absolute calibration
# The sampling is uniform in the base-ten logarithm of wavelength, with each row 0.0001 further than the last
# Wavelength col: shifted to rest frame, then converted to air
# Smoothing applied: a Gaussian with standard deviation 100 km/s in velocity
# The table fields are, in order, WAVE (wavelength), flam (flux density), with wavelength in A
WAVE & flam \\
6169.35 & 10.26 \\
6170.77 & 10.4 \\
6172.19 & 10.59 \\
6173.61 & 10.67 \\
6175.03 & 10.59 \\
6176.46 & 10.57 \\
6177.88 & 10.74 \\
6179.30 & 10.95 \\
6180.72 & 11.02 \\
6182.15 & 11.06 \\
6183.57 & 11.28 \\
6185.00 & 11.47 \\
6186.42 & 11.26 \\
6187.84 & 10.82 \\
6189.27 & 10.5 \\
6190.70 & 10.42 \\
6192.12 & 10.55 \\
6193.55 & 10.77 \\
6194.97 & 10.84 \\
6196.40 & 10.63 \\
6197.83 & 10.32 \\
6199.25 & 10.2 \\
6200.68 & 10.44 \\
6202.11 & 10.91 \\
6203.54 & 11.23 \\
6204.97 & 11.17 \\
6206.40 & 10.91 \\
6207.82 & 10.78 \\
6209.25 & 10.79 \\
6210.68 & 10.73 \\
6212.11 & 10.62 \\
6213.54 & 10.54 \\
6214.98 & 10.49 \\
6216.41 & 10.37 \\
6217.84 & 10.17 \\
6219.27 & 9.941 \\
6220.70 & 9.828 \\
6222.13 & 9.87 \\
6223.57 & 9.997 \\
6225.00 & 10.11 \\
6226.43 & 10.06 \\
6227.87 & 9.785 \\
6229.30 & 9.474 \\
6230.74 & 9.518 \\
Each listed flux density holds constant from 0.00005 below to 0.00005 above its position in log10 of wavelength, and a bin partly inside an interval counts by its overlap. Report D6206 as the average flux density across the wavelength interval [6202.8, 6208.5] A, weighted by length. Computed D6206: 11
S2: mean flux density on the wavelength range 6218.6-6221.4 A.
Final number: 9.89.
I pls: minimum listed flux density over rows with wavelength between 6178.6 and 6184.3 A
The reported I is 10.95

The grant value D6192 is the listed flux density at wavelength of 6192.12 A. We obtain 10.55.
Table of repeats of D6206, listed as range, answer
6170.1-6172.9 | 10.5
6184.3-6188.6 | 11.2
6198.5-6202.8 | 10.5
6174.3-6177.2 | 10.6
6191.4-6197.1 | 10.7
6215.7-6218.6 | 10.3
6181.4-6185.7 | 11.2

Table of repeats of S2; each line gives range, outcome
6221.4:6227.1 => 10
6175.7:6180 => 10.7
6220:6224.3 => 9.9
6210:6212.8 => 10.7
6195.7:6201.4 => 10.4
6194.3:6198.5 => 10.6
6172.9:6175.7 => 10.6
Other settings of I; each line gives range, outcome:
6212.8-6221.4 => 9.828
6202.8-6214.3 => 10.54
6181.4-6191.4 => 10.42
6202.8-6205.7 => 11.17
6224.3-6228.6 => 9.785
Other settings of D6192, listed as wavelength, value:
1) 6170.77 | 10.4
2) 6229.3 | 9.474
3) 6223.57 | 9.997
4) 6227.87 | 9.785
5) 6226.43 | 10.06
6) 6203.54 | 11.23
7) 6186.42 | 11.26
